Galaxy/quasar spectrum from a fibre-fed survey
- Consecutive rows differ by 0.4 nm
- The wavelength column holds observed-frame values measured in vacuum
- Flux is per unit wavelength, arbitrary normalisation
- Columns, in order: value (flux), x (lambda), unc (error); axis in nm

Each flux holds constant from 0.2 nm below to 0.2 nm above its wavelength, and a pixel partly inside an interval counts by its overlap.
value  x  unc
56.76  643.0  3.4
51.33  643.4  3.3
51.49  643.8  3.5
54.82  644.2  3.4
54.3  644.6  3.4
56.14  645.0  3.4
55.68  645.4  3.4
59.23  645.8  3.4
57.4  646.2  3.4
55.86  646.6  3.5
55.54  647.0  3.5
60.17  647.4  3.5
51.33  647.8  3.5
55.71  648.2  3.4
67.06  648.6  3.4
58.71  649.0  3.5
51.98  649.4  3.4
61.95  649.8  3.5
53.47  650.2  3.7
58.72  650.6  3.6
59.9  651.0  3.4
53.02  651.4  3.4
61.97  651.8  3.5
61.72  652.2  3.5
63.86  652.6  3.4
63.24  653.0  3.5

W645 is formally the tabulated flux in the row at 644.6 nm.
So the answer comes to 54.3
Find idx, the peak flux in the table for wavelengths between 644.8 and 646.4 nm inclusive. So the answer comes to 59.23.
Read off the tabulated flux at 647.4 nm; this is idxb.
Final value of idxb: 60.17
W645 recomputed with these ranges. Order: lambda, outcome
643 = 56.76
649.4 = 51.98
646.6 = 55.86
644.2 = 54.82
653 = 63.24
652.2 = 61.72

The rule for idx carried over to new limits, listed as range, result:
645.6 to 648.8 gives 67.06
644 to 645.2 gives 56.14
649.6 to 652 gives 61.97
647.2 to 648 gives 60.17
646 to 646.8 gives 57.4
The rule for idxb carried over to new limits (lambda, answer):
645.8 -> 59.23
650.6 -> 58.72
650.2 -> 53.47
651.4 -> 53.02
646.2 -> 57.4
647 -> 55.54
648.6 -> 67.06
